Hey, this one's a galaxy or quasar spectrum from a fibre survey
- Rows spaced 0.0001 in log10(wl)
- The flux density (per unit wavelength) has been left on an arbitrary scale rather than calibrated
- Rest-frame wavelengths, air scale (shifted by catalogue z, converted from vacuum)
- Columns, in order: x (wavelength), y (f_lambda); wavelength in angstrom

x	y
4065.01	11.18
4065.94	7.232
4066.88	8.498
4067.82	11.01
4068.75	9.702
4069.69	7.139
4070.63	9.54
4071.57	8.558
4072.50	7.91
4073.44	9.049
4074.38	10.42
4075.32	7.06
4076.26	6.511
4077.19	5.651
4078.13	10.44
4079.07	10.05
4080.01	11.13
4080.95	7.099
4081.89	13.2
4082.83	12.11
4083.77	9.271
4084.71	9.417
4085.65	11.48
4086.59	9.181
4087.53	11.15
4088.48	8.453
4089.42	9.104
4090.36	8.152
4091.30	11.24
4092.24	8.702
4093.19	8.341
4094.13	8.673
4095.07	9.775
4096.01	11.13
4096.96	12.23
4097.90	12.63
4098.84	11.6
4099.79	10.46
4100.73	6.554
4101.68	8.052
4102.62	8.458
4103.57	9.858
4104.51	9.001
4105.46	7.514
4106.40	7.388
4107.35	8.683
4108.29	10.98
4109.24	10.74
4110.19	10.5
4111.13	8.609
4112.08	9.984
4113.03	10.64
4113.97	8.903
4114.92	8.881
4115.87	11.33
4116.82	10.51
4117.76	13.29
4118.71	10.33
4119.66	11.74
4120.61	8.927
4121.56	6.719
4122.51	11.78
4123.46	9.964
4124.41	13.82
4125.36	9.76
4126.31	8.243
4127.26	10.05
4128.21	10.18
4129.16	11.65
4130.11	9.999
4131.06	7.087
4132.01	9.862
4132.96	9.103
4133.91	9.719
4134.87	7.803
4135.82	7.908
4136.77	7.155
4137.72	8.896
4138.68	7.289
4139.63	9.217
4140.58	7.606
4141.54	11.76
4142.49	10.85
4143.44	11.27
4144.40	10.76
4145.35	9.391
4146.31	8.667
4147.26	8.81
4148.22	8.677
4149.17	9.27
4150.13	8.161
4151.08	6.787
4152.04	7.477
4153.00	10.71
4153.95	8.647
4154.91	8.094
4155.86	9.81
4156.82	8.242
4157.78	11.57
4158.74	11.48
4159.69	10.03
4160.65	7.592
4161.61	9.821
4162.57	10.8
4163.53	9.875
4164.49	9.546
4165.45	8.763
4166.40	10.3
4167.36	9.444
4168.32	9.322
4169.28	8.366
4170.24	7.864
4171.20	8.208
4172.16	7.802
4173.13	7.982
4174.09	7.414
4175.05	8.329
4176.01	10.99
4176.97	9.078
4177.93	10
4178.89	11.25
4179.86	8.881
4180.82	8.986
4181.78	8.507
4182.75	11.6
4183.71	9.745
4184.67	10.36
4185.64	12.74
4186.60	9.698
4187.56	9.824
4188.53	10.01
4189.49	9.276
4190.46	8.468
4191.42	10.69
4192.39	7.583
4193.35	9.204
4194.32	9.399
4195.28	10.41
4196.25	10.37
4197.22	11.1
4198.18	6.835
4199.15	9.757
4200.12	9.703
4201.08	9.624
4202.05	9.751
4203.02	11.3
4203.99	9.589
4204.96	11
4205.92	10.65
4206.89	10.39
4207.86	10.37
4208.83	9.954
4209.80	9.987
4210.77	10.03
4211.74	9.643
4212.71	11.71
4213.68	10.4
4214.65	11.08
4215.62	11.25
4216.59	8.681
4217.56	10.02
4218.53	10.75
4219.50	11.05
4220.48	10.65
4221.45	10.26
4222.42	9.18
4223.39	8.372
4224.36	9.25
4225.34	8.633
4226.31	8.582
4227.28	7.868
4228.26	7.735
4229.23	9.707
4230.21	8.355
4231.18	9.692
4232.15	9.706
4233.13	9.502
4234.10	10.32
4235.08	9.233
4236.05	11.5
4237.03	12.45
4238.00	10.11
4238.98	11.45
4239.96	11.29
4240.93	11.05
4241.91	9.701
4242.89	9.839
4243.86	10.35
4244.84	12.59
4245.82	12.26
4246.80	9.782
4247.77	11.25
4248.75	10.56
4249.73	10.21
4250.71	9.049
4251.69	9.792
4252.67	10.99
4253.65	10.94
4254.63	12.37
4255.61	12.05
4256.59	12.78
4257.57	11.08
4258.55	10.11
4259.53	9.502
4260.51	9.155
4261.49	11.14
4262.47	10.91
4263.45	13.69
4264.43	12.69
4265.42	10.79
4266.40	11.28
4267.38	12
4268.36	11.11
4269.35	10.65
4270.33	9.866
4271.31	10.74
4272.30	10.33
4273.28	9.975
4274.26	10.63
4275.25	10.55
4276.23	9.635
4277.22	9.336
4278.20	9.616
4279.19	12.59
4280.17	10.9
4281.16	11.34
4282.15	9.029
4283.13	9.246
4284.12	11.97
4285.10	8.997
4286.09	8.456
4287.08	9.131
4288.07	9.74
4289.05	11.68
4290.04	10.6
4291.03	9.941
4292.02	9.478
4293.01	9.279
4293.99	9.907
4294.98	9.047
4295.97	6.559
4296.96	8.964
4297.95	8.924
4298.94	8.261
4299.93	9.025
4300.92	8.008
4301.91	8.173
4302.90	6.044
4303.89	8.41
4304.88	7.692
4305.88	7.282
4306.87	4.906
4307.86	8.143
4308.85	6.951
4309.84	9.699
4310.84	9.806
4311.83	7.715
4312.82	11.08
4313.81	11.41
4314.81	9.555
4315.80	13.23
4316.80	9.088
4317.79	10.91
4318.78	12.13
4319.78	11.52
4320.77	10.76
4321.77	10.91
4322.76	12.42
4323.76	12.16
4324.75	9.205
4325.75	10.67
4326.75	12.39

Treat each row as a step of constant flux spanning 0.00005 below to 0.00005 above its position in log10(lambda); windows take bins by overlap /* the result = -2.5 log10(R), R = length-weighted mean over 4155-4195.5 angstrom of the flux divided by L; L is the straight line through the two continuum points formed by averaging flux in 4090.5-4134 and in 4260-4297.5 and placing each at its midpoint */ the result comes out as 0.06 mag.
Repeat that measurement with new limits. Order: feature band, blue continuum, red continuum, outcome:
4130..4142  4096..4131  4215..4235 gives 0.141 mag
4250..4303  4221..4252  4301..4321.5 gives -0.065 mag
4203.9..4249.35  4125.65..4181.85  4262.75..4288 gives -0.017 mag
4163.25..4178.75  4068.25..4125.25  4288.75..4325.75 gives 0.068 mag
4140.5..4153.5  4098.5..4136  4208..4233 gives 0.038 mag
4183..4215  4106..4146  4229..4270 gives 0.036 mag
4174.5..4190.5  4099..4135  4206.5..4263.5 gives 0.016 mag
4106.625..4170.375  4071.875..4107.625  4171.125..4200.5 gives -0.011 mag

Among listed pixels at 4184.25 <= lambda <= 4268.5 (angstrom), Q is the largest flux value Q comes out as 13.69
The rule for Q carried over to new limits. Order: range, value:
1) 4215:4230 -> 11.25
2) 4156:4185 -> 11.6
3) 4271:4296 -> 12.59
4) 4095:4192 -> 13.82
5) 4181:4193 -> 12.74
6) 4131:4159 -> 11.76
